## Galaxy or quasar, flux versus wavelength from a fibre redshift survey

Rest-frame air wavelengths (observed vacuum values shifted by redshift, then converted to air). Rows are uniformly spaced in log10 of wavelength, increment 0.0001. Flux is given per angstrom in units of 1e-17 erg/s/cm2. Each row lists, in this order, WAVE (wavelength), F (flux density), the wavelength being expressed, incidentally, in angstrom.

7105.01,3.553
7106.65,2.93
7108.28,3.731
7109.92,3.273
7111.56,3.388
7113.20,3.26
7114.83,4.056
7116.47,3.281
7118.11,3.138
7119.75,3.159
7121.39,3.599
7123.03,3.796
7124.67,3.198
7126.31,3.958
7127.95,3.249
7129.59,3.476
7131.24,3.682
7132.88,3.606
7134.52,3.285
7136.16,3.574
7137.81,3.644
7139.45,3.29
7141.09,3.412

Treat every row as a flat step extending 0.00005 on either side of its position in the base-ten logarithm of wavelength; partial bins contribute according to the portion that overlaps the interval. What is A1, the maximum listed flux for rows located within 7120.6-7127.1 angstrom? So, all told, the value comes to 3.958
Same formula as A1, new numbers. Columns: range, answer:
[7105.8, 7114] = 3.731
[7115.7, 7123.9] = 3.796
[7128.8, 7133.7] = 3.682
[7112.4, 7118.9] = 4.056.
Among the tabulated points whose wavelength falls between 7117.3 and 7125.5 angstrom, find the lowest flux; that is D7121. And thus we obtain 3.138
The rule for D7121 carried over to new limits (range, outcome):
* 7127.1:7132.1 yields 3.249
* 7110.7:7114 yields 3.26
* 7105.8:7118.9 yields 2.93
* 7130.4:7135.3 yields 3.285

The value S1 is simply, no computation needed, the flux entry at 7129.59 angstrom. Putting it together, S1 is 3.476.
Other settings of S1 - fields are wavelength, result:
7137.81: 3.644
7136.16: 3.574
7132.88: 3.606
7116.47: 3.281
